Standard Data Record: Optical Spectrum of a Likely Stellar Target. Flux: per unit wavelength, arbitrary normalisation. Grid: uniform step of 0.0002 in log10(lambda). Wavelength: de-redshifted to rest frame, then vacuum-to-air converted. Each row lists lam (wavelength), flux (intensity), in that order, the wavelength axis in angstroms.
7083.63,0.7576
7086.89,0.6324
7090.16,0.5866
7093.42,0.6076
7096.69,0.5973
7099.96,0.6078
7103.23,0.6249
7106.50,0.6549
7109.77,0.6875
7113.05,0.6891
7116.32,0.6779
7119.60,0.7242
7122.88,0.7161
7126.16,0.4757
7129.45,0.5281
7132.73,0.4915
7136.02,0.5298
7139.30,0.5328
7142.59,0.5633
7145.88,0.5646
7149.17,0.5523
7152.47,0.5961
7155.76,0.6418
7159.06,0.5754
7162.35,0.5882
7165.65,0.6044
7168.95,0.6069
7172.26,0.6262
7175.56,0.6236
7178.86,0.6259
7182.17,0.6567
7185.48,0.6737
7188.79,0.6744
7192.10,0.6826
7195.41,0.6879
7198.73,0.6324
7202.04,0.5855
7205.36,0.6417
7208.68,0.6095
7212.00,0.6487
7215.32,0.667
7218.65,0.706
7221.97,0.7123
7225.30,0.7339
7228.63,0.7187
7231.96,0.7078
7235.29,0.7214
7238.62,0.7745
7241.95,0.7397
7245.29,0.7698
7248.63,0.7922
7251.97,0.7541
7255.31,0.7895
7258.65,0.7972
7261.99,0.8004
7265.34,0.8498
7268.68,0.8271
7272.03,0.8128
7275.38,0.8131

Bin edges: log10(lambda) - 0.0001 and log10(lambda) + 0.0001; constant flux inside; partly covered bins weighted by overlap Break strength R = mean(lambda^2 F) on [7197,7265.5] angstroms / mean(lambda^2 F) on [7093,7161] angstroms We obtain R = 1.23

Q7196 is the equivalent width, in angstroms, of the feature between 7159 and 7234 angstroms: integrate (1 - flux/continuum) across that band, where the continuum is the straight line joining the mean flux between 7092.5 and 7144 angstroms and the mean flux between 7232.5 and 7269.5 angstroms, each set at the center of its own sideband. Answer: 5.9 angstroms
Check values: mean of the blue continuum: 0.607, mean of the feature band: 0.654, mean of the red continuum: 0.78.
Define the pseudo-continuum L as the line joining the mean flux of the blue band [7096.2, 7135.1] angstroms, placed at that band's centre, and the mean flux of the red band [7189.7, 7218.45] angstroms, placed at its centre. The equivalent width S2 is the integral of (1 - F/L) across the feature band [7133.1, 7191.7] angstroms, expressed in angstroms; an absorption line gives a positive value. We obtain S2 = 3.2 angstroms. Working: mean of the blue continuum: 0.622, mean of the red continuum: 0.648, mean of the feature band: 0.602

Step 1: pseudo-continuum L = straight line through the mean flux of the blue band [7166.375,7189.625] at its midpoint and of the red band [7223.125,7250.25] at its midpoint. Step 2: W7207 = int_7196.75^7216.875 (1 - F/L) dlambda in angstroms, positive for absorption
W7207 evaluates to 1.7 angstroms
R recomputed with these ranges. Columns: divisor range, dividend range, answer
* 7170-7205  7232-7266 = 1.22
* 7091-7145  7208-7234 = 1.17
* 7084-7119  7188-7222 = 1.05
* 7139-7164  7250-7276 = 1.43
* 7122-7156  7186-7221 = 1.20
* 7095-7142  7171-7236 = 1.12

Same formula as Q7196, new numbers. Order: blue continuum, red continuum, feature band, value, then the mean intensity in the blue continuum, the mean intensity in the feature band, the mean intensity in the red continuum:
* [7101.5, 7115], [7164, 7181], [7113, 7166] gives 4.5 angstroms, 0.664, 0.588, 0.618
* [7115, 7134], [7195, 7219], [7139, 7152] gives 1.1 angstroms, 0.603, 0.559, 0.642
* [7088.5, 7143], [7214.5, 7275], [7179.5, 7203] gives 1.4 angstroms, 0.606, 0.657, 0.762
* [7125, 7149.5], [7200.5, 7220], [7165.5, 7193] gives -2.2 angstroms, 0.53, 0.642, 0.642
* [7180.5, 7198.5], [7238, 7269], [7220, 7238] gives 0.5 angstroms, 0.671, 0.722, 0.788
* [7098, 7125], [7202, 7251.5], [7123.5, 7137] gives 3.1 angstroms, 0.669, 0.521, 0.707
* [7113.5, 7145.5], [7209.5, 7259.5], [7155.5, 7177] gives 1.0 angstroms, 0.585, 0.607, 0.732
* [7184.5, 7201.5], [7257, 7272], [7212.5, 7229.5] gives 0.5 angstroms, 0.665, 0.703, 0.818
